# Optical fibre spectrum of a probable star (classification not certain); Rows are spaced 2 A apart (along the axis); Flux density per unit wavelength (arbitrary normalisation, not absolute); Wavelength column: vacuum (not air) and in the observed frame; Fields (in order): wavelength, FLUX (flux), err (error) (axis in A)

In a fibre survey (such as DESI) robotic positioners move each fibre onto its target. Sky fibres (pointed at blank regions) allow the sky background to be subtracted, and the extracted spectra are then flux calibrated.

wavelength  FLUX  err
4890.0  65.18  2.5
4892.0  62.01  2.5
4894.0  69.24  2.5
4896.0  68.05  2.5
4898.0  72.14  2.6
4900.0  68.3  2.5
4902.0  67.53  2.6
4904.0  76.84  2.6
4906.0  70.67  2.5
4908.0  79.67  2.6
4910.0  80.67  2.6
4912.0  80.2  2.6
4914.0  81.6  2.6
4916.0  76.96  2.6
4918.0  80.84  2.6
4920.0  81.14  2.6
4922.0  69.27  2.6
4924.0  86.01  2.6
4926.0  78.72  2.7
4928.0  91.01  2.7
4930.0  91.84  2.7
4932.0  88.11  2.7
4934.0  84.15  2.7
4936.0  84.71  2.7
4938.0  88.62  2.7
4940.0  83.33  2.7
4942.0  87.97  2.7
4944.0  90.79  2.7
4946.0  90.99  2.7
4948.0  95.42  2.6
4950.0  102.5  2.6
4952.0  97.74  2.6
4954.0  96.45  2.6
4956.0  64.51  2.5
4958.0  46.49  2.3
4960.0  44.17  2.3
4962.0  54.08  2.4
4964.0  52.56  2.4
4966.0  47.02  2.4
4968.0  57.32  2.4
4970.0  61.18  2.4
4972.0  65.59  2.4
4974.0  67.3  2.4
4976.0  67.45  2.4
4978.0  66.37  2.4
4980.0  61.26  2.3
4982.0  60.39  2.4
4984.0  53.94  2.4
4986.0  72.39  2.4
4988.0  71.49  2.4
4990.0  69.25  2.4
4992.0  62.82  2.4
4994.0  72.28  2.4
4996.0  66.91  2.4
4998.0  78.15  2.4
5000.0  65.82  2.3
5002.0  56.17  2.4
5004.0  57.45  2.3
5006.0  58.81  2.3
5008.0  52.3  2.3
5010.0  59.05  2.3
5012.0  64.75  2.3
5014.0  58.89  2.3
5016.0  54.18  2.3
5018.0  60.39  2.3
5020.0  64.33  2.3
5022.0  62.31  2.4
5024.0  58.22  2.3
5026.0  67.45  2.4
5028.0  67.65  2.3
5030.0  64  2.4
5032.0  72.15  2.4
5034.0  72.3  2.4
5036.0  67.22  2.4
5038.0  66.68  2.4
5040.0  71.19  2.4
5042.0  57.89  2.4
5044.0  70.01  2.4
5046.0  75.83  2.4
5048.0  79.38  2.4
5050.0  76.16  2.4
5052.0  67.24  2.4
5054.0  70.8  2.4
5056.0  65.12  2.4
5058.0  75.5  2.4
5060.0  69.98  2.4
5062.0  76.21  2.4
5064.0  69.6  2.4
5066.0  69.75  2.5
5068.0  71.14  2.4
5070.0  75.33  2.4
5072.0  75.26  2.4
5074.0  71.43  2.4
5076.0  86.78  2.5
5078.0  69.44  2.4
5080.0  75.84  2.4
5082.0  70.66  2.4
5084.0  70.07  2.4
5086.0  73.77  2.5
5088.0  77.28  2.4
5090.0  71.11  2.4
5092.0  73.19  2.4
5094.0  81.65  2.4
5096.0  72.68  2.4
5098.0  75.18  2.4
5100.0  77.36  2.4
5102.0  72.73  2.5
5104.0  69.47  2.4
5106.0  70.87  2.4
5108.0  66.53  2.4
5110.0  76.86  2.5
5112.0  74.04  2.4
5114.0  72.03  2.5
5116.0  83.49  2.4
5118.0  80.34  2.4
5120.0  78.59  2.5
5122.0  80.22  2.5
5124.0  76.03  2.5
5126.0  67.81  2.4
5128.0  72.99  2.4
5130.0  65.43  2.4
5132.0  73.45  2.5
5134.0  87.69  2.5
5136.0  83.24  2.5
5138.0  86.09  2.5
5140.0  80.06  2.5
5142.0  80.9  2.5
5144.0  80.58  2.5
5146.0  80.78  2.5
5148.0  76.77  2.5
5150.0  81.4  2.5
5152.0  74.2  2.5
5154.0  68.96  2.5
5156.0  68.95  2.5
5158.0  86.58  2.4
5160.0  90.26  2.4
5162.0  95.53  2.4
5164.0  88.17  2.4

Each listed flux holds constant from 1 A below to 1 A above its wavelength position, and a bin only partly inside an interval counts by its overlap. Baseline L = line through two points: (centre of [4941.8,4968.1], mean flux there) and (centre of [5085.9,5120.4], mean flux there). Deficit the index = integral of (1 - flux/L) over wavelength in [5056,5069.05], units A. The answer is 0.5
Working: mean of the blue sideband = 73.5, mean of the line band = 71.5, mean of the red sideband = 74.8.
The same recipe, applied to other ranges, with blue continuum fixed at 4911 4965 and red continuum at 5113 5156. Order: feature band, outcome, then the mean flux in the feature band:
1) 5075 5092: 0.9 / 74.3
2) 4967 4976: 1.9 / 63.4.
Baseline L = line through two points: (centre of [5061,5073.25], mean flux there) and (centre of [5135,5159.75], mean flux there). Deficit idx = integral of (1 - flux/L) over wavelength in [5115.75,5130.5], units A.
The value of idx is 0.3 A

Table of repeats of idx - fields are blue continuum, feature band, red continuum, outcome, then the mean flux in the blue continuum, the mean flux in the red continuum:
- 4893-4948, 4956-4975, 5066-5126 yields 5.6 A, 80.6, 74.6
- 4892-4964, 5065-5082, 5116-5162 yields 1.0 A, 78.6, 78.7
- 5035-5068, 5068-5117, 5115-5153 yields 0.1 A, 70.6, 78.4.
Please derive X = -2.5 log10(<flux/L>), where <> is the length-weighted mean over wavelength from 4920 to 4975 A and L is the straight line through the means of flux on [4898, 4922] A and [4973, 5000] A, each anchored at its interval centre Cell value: -0.07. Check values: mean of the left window 76.3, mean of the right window 66.9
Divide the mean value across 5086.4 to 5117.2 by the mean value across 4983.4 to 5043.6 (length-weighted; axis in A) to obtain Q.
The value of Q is 1.2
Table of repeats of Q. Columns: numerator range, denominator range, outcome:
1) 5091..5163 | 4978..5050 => 1.19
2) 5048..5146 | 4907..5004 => 1.01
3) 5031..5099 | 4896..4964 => 0.91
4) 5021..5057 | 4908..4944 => 0.82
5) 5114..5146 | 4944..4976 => 1.12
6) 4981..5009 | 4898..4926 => 0.84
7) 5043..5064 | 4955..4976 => 1.28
